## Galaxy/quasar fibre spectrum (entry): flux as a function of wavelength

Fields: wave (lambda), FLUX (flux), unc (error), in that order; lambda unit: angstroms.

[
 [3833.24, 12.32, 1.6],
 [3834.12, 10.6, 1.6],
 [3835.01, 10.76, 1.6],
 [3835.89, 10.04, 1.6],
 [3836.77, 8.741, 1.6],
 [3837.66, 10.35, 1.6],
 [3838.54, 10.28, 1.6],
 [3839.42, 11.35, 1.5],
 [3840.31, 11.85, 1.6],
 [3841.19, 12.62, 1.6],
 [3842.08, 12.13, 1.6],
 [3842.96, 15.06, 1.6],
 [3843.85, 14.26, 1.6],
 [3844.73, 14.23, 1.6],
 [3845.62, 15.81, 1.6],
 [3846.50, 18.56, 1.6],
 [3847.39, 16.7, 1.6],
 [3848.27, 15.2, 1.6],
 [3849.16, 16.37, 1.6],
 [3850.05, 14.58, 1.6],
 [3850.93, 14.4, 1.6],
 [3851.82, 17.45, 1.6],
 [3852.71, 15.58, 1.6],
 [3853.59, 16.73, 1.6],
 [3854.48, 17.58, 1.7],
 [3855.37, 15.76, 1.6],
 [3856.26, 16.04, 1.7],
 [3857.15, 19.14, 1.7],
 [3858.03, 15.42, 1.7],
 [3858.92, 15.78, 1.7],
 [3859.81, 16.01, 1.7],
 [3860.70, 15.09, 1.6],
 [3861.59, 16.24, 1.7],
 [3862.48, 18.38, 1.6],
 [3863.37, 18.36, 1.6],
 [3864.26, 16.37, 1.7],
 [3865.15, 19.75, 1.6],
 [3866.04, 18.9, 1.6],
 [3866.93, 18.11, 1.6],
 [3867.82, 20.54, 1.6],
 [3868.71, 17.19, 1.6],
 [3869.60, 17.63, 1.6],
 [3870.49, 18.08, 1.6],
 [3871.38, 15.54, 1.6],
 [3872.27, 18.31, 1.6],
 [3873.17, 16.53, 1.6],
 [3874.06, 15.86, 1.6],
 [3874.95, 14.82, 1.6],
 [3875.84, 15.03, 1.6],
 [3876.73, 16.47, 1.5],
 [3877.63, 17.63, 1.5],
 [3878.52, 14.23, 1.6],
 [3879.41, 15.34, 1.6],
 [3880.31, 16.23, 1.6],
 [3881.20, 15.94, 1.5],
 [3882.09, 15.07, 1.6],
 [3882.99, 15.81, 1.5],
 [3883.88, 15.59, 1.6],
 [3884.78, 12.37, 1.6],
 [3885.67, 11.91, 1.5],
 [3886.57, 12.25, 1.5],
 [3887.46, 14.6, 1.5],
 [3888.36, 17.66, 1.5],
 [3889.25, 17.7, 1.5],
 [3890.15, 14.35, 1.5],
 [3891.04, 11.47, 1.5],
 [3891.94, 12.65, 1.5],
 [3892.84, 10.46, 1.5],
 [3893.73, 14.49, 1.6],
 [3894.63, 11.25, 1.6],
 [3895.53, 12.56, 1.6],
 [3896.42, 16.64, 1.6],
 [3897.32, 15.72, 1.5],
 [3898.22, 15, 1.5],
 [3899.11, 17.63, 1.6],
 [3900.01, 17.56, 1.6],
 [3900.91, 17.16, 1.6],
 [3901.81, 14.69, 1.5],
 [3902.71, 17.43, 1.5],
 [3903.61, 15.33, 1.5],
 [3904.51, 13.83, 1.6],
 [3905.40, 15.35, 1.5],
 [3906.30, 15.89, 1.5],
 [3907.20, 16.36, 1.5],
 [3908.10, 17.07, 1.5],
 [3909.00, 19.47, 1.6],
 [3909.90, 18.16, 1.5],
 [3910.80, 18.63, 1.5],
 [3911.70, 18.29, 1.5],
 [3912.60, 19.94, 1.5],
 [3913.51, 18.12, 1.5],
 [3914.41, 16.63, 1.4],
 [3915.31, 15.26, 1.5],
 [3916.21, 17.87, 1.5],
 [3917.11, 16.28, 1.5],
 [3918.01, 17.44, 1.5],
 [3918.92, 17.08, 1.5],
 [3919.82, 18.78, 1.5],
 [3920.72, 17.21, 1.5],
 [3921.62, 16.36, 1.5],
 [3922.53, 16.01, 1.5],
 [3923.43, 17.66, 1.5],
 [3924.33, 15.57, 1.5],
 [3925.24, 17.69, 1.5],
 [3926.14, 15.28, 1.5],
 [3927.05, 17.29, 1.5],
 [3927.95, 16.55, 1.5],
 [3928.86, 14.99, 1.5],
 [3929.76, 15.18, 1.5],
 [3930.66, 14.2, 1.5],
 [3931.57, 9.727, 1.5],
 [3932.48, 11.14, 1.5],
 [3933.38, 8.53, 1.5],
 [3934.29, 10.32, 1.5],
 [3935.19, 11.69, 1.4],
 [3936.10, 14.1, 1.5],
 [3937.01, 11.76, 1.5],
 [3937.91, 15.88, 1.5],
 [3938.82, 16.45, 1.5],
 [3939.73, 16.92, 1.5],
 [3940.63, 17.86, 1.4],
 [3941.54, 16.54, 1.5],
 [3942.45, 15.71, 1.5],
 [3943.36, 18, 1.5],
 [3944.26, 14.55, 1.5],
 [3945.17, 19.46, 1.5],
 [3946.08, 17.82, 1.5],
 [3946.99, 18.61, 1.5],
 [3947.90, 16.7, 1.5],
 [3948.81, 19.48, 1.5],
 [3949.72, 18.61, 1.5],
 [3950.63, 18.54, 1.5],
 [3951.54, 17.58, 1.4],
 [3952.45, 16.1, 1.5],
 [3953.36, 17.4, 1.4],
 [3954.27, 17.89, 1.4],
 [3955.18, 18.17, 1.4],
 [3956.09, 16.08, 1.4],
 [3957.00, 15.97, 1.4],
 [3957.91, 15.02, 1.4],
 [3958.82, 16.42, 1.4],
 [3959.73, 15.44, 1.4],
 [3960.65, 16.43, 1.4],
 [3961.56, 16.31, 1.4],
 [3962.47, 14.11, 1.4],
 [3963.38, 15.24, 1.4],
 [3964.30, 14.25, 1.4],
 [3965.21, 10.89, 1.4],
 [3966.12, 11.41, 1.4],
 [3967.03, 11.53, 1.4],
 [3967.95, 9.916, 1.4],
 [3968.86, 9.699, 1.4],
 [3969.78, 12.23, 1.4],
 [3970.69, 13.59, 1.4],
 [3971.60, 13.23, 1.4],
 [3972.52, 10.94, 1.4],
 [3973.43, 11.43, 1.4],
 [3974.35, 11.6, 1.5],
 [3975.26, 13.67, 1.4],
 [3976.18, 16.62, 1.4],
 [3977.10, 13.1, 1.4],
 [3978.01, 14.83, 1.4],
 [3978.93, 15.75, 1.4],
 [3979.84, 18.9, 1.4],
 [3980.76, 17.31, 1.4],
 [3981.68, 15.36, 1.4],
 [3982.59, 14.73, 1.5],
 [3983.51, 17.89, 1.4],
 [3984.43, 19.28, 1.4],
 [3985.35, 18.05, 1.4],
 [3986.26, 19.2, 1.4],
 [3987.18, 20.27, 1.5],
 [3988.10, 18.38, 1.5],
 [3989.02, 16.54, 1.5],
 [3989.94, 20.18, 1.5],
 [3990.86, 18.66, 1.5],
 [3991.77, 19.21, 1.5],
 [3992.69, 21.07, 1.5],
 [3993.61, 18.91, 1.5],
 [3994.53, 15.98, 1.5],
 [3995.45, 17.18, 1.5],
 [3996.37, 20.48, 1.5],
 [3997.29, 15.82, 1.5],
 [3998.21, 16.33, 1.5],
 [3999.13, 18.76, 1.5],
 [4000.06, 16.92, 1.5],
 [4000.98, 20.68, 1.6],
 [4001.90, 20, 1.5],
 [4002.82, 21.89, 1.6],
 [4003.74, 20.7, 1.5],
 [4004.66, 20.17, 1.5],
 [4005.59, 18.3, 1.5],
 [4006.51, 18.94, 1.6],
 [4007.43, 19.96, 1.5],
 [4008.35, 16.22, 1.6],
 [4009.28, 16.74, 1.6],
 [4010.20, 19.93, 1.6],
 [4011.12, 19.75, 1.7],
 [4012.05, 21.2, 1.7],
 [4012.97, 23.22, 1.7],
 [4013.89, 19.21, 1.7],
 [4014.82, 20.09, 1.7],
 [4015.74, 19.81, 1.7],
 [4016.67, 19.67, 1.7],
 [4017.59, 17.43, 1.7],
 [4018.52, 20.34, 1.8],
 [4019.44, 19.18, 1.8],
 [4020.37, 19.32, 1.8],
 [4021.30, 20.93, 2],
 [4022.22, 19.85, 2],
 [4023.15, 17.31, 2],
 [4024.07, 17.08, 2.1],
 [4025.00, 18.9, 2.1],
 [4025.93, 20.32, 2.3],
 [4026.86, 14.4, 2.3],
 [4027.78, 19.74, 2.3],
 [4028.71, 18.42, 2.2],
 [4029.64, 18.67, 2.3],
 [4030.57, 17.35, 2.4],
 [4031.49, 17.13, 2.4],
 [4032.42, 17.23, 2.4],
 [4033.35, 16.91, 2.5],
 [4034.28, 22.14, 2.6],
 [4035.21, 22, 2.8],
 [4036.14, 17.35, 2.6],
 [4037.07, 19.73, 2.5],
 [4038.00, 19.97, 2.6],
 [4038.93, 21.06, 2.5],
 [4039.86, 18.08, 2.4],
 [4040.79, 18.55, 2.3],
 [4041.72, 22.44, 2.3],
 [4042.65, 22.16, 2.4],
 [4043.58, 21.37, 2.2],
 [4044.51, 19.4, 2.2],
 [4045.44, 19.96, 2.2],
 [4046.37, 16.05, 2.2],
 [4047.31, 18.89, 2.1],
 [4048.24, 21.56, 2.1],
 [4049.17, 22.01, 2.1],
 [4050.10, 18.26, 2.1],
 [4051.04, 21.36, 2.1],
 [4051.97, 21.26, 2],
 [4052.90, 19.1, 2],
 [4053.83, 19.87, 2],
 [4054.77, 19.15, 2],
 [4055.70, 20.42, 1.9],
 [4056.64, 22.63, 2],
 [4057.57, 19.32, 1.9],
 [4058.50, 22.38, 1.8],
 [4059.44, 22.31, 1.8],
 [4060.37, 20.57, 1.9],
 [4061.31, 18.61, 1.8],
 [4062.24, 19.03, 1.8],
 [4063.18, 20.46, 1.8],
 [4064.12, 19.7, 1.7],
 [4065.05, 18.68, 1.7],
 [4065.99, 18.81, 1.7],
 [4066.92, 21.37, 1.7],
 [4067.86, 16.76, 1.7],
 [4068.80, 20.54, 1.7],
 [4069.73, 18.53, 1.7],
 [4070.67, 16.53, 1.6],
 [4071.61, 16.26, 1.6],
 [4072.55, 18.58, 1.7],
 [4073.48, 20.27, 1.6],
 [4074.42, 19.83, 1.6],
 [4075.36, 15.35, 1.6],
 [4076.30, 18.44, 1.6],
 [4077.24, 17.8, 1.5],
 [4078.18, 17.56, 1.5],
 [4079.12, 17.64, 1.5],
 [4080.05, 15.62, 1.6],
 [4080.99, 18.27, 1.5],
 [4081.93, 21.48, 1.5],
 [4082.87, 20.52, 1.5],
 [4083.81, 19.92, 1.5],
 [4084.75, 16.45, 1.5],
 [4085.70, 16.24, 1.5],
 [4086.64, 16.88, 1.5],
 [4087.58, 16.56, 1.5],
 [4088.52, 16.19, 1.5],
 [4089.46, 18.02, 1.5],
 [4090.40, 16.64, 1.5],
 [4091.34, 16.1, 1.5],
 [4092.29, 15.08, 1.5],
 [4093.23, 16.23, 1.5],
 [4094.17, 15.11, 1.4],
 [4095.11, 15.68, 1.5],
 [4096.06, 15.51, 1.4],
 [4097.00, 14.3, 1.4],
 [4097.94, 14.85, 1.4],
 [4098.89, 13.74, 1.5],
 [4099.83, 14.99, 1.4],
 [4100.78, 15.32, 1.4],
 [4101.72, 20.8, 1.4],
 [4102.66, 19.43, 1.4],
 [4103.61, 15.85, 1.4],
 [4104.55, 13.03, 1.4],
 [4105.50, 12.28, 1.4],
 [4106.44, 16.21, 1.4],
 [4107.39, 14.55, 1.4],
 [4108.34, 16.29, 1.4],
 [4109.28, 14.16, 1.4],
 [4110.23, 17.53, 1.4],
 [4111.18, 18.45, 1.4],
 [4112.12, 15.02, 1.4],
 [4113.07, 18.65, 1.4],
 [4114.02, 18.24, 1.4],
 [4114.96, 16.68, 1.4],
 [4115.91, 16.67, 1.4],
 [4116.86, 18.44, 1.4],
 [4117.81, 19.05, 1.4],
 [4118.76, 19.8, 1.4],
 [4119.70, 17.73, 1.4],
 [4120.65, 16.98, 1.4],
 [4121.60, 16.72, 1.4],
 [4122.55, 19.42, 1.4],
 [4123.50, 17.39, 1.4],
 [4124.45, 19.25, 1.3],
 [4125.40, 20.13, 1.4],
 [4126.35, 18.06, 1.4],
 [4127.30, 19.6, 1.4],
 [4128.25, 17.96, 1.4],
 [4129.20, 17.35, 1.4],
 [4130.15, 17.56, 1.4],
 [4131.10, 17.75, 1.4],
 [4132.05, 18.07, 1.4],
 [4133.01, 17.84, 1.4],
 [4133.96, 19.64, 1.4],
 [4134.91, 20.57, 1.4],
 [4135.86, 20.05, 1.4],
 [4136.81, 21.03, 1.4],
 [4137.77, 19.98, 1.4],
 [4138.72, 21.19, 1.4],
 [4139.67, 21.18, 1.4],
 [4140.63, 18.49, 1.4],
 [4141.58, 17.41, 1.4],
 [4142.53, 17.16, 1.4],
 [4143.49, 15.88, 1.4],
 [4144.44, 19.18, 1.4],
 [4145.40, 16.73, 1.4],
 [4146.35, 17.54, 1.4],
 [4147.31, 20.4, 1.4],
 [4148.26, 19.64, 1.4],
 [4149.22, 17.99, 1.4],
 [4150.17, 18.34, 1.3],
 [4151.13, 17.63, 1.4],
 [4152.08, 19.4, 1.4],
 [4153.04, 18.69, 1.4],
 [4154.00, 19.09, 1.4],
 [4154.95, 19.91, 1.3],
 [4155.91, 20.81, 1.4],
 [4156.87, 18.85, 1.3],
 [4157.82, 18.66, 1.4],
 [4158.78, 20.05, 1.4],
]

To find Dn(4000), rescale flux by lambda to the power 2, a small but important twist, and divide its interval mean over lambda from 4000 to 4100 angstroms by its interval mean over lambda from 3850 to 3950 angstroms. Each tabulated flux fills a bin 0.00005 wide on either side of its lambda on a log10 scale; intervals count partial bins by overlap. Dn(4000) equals 1.3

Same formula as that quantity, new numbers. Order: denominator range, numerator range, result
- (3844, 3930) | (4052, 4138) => 1.23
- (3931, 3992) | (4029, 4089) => 1.30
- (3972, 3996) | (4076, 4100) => 1.05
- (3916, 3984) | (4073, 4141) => 1.24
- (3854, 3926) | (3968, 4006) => 1.09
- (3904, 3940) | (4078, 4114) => 1.14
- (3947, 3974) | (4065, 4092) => 1.28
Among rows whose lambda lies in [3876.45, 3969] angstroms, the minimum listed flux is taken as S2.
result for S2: 8.53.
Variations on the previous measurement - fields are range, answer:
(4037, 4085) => 15.35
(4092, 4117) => 12.28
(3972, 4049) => 10.94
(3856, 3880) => 14.23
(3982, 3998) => 14.73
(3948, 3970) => 9.699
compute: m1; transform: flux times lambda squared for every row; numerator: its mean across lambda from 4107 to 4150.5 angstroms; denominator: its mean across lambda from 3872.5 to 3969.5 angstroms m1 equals 1.30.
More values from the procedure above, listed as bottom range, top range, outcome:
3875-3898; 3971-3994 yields 1.20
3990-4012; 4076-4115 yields 0.92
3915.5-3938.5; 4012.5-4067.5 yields 1.39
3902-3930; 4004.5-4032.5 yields 1.18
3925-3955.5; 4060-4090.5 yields 1.24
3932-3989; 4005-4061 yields 1.32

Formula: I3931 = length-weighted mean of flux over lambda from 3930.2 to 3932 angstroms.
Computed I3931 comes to 12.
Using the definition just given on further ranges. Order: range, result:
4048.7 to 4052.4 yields 20.7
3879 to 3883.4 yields 15.7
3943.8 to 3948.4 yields 17.5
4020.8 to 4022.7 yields 20.3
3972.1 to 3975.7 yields 11.9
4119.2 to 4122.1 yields 17.2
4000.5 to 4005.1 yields 20.7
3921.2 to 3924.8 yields 16.4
